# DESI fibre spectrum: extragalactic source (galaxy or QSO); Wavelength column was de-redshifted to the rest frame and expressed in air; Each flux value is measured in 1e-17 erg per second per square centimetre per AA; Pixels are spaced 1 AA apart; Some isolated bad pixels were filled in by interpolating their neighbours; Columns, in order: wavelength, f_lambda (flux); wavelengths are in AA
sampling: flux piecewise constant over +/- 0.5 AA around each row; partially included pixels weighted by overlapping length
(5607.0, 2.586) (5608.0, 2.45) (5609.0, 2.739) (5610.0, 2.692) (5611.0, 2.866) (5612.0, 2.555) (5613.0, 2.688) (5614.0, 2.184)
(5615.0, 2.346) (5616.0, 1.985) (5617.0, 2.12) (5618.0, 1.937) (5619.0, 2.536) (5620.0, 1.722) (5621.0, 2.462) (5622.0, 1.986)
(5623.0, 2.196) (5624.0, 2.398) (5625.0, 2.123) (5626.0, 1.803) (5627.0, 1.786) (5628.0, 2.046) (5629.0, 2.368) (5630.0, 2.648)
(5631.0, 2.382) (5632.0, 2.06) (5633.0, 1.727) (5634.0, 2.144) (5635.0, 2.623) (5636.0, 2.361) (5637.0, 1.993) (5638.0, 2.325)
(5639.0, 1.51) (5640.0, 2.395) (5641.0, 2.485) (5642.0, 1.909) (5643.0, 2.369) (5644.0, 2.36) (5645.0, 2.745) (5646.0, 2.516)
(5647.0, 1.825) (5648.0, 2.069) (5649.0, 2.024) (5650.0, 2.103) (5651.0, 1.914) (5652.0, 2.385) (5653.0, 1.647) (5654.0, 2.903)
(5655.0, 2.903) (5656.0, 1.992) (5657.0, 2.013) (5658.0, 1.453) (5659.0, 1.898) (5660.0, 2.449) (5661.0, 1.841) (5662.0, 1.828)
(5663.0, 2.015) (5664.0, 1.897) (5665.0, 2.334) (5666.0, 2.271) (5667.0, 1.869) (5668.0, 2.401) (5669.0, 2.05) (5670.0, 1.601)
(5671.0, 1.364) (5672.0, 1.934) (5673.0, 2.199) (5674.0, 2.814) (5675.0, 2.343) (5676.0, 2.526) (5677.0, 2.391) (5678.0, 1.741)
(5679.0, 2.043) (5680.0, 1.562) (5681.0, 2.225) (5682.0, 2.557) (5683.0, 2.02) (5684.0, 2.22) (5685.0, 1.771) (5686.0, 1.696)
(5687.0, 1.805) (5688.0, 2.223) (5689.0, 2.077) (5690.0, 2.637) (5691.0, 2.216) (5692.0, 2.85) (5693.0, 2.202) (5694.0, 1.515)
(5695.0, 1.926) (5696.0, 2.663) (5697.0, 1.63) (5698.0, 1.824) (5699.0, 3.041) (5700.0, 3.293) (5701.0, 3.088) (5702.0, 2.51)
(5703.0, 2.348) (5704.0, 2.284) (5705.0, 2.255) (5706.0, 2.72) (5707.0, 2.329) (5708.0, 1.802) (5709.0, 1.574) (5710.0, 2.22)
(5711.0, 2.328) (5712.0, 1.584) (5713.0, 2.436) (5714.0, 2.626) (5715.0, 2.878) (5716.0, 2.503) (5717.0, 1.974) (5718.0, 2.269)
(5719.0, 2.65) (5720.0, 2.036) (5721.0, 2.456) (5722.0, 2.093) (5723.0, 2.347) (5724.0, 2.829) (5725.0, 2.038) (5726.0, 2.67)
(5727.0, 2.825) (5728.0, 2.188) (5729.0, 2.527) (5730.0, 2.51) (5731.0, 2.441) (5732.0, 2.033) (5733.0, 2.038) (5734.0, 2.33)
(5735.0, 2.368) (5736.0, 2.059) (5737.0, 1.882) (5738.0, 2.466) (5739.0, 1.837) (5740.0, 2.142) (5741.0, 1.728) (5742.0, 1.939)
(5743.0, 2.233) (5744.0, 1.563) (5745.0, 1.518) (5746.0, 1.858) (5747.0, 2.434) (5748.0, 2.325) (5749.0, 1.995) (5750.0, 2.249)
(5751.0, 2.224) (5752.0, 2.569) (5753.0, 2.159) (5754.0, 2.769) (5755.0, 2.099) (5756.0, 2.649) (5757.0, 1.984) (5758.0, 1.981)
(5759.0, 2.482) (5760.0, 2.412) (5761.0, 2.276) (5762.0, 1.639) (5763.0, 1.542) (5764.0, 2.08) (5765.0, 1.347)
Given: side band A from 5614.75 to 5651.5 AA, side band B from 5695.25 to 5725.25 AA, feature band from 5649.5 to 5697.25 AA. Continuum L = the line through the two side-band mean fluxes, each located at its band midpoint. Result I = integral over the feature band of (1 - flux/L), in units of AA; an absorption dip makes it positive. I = 3.4 AA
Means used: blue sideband 2.17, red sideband 2.35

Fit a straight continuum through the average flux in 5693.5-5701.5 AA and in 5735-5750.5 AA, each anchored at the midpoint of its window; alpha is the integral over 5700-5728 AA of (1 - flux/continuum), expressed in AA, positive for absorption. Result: -1.6 AA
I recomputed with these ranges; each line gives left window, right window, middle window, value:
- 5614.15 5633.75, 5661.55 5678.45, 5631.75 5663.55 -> -0.5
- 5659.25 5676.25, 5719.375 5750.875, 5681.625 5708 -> -1.9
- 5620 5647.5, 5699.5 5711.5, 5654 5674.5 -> 1.8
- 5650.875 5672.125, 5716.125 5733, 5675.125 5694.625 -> 0.4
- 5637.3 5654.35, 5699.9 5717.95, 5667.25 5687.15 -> 1.8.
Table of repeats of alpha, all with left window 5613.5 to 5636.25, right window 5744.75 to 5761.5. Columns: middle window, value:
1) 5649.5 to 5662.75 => 0.5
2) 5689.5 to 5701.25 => -1.0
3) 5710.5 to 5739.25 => -1.2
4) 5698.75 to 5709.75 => -1.2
